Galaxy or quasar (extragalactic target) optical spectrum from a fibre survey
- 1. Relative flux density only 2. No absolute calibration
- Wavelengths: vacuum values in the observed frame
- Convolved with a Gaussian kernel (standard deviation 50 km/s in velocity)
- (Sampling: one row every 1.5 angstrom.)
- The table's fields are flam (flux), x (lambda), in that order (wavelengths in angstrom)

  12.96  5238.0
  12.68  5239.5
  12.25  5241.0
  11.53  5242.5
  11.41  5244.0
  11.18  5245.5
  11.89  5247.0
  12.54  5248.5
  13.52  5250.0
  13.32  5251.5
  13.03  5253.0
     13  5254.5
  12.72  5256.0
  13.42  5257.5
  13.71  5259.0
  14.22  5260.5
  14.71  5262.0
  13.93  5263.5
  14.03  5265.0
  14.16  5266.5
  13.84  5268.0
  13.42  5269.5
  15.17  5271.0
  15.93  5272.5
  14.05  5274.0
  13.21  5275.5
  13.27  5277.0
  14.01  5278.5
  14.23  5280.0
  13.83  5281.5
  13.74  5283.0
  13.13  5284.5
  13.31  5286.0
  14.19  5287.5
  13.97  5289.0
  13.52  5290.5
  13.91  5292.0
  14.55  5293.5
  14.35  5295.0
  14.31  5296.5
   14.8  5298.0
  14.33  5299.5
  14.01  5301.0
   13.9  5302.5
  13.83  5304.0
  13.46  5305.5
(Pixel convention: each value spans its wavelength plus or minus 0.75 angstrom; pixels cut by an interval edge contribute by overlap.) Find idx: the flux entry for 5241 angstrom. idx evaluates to 12.25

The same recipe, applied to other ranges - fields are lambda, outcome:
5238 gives 12.96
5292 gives 13.91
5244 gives 11.41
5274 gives 14.05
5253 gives 13.03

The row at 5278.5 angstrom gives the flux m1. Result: 14.01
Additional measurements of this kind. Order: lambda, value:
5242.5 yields 11.53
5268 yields 13.84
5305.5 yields 13.46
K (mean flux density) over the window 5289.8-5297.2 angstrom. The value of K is 14.1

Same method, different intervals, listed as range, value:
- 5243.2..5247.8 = 11.5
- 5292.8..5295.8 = 14.4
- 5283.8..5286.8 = 13.2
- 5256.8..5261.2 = 13.8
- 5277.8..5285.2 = 13.8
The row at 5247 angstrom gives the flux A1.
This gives 11.89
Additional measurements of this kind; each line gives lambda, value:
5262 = 14.71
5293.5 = 14.55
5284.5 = 13.13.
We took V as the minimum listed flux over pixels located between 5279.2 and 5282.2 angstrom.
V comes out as 13.83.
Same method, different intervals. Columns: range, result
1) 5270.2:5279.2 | 13.21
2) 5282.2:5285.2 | 13.13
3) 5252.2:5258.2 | 12.72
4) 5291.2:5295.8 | 13.91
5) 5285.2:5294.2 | 13.31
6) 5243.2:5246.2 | 11.18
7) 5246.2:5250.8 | 11.89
